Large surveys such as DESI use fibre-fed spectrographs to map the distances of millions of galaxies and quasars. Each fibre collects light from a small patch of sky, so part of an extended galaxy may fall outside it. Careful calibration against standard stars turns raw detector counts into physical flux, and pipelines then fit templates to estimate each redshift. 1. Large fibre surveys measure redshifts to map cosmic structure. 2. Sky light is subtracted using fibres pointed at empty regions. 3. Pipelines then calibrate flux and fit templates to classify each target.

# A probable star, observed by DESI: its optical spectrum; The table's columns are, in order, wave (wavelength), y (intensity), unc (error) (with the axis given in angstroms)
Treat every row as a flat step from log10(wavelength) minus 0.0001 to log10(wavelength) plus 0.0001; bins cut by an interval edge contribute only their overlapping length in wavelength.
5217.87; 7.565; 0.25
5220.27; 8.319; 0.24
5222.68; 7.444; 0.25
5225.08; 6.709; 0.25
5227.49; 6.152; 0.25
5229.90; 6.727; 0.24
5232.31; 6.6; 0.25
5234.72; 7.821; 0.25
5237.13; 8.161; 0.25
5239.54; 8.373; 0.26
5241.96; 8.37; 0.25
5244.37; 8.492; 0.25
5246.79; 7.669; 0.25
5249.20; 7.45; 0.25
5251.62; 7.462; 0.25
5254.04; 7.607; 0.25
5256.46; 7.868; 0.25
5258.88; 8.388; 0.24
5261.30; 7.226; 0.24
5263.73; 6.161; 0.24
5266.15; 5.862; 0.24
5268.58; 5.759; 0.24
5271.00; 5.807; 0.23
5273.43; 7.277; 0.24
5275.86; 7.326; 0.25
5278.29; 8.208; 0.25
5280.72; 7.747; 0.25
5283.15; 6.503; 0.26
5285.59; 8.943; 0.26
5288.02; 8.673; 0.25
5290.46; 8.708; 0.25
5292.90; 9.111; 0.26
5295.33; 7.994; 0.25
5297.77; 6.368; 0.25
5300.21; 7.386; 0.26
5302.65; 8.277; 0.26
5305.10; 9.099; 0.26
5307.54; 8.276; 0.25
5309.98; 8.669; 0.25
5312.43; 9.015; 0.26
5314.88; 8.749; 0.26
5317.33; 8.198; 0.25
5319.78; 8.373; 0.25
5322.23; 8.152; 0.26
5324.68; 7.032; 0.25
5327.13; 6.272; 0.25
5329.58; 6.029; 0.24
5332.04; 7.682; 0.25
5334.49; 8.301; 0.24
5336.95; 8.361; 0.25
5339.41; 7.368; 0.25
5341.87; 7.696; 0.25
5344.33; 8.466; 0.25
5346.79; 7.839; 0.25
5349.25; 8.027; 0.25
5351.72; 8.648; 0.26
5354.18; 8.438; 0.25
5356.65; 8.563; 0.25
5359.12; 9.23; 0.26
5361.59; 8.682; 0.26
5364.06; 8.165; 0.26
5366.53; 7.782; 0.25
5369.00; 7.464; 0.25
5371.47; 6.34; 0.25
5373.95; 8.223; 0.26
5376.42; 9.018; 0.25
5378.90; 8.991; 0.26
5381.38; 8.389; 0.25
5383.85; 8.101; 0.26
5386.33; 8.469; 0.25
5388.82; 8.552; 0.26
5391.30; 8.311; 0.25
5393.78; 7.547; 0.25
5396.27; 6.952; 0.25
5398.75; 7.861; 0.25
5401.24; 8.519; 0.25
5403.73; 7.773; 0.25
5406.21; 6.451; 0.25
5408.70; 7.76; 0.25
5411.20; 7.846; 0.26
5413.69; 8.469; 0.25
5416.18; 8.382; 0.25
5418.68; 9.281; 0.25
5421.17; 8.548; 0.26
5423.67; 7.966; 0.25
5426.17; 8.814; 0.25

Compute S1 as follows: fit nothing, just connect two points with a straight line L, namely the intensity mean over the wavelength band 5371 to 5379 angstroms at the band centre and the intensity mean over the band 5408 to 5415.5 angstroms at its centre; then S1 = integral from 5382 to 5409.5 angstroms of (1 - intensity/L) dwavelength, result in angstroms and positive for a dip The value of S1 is 0.9 angstroms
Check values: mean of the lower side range 8.19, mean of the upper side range 8.07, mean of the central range 7.86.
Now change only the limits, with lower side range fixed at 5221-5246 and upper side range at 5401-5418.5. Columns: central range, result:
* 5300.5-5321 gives -2.2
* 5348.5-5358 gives -0.8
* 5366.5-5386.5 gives -0.6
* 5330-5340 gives -0.1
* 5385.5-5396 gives -0.3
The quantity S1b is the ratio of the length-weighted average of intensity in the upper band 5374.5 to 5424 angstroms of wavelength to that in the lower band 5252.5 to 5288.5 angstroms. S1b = 1.1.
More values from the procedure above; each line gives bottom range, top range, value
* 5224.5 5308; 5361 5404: 1.07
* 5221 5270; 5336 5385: 1.12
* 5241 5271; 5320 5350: 1.05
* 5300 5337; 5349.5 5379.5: 1.03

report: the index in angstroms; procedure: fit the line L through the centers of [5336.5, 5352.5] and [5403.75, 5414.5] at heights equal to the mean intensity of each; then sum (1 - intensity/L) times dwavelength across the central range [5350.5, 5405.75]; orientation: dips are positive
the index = -2.4 angstroms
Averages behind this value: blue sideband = 8.03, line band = 8.16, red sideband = 7.62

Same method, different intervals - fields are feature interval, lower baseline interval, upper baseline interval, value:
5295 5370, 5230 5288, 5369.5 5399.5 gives -2.1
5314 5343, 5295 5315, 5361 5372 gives 1.2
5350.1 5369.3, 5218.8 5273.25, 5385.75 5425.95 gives -1.4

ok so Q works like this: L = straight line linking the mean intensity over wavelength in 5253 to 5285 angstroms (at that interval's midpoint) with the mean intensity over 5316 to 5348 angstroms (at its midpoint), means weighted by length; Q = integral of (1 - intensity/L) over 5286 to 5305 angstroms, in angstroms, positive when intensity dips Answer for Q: -2.2 angstroms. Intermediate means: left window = 7.09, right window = 7.68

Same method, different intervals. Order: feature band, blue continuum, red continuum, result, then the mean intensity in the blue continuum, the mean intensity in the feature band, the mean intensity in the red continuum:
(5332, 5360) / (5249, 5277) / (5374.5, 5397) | -1.3 angstroms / 7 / 8.23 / 8.29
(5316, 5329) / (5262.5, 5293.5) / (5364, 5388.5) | 0.3 angstroms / 7.36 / 7.54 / 8.11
